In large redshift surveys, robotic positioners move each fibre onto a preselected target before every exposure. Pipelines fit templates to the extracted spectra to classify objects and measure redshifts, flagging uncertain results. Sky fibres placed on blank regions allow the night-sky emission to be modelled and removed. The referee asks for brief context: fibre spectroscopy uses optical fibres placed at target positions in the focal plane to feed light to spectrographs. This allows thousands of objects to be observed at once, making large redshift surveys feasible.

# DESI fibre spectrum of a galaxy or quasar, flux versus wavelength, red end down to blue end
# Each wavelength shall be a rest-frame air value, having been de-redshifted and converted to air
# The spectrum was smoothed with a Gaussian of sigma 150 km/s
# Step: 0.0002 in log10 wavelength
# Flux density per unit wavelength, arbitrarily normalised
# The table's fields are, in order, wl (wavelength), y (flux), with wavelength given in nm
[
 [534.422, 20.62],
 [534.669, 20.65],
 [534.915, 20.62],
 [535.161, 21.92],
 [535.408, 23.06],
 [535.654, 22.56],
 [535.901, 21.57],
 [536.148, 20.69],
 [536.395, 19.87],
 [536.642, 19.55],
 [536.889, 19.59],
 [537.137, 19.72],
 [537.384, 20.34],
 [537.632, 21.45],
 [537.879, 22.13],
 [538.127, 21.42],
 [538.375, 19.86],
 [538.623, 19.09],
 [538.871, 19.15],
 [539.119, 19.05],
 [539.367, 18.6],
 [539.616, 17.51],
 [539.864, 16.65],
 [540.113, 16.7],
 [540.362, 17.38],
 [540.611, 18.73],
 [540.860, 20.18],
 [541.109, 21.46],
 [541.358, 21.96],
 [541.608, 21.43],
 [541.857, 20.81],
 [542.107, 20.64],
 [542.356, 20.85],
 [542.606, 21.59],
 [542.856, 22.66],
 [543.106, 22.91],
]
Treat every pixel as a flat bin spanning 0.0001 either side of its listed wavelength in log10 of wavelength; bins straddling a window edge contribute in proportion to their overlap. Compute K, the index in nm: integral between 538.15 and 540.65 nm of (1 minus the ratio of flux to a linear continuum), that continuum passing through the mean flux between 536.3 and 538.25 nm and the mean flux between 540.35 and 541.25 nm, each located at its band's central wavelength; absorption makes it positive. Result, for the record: 0.21 nm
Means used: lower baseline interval 20.5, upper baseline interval 19.7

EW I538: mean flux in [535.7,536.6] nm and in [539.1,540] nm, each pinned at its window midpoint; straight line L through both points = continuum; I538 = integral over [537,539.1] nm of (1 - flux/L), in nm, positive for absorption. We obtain -0.13 nm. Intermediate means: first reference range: 20.8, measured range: 20.3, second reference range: 17.8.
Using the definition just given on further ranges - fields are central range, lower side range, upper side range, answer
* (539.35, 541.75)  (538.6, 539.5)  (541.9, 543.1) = 0.12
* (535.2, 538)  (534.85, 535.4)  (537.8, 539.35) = 0.00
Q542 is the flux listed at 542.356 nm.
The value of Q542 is 20.85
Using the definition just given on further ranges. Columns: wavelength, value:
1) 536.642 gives 19.55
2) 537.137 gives 19.72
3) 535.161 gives 21.92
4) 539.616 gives 17.51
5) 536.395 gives 19.87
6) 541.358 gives 21.96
